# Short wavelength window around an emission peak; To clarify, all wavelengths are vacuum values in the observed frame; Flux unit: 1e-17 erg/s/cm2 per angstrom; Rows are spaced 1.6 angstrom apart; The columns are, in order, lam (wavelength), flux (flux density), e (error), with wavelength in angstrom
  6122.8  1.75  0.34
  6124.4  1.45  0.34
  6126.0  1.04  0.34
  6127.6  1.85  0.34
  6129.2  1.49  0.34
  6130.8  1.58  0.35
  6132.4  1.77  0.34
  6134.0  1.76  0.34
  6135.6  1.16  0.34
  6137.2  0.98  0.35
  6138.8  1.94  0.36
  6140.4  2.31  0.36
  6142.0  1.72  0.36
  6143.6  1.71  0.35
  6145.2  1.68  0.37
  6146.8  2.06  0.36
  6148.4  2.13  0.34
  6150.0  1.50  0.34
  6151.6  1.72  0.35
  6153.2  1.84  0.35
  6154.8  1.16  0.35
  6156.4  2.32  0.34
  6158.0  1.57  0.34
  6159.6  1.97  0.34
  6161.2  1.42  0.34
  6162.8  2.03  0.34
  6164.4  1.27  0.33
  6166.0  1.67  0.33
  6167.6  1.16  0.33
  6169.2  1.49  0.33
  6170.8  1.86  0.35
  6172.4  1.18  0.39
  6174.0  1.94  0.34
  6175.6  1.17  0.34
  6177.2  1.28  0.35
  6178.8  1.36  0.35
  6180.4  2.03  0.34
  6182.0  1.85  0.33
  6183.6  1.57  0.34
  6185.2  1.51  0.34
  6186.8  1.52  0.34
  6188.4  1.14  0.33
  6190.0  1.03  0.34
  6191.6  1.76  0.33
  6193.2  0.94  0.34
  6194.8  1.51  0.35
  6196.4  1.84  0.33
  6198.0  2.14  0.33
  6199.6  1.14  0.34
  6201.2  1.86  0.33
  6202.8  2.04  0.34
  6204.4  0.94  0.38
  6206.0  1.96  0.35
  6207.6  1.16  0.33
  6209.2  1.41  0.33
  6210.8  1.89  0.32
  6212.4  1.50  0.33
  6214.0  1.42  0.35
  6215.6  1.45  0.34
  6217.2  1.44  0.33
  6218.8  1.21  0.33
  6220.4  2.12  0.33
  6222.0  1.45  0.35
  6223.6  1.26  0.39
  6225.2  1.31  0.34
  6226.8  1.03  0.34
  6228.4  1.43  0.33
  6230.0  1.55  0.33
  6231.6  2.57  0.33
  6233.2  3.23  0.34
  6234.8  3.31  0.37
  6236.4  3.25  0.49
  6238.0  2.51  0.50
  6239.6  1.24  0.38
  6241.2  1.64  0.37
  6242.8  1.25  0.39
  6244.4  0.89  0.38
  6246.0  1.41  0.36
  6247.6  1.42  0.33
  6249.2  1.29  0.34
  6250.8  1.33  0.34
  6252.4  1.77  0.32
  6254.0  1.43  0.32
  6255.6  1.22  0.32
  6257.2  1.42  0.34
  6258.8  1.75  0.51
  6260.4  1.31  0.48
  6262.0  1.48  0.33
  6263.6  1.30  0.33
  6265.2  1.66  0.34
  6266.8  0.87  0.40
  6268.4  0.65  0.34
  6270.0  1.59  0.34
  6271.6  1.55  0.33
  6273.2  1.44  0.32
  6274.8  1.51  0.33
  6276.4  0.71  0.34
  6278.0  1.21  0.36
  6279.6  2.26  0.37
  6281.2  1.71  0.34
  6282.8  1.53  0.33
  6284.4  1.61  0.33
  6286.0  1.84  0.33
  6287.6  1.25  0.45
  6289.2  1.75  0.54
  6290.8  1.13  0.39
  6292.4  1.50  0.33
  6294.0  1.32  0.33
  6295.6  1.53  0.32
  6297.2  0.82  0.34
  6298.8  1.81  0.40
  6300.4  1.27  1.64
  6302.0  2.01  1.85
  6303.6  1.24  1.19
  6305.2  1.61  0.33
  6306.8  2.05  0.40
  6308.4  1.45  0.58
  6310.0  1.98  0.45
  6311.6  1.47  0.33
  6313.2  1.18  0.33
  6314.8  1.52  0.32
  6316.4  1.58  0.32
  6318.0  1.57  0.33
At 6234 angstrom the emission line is Hbeta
